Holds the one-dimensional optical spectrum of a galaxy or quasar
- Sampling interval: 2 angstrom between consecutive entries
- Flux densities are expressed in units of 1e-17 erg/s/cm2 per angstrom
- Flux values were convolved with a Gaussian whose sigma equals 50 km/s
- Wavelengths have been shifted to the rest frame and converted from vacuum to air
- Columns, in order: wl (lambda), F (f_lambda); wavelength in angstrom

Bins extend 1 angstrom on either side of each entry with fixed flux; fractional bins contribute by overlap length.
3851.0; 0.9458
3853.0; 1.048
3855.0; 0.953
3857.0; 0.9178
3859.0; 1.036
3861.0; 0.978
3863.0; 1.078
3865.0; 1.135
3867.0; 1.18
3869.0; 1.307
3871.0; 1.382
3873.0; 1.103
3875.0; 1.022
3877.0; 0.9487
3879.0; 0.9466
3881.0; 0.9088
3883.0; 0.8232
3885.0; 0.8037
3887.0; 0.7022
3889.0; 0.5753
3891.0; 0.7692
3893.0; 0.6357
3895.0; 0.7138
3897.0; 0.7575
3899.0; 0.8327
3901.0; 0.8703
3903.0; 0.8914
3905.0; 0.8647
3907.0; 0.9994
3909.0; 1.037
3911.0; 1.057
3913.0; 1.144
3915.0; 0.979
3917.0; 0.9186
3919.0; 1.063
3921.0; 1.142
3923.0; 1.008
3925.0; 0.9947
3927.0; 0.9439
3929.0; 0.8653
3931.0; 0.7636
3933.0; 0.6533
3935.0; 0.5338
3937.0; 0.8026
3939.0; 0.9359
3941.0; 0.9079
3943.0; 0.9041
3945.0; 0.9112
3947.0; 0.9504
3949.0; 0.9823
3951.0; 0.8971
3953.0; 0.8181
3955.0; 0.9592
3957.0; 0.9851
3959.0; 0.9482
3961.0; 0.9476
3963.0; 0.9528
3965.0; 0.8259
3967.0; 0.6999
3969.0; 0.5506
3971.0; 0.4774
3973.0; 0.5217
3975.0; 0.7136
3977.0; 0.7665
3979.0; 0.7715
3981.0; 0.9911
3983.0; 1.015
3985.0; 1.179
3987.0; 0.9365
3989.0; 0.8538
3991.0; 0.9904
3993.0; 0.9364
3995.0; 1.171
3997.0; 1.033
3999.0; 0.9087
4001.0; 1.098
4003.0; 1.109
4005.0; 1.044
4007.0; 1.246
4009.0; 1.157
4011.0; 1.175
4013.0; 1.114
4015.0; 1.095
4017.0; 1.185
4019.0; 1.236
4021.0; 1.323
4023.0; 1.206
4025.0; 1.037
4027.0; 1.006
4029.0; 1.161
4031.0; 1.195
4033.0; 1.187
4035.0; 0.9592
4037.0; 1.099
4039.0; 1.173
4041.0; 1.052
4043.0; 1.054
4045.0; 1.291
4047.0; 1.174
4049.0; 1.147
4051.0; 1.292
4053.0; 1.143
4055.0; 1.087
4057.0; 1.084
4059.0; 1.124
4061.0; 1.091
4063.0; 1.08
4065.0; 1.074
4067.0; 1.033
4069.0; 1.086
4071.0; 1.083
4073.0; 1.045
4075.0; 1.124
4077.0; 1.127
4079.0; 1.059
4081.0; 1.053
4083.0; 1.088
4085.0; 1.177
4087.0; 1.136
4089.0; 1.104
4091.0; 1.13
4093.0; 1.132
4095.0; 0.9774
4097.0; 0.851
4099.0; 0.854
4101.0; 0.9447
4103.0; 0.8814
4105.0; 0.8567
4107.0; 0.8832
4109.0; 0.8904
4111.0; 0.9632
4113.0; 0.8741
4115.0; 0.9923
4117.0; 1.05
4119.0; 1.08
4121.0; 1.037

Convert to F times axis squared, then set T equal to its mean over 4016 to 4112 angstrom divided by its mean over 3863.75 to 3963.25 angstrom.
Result 1.26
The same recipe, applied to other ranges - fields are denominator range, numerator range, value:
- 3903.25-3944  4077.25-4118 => 1.18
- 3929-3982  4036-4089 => 1.44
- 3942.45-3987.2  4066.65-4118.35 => 1.27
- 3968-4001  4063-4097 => 1.30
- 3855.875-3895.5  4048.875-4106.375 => 1.24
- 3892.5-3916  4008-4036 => 1.34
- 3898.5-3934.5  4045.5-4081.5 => 1.27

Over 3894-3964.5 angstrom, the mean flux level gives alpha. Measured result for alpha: 0.912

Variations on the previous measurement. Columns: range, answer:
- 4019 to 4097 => 1.11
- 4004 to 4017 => 1.14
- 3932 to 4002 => 0.872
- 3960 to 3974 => 0.711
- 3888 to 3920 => 0.882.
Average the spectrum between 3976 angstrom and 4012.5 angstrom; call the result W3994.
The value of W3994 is 1.02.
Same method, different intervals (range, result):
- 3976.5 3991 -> 0.94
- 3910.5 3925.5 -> 1.04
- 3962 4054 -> 1.03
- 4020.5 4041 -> 1.13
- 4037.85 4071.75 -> 1.12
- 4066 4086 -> 1.09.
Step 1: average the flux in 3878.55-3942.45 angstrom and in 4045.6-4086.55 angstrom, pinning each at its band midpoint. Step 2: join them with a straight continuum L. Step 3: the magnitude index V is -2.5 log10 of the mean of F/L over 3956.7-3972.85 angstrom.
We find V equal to 0.22 mag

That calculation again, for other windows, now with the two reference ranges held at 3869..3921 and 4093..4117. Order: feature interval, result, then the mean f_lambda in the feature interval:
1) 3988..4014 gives -0.16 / 1.06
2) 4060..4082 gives -0.17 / 1.08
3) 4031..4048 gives -0.22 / 1.13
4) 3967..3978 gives 0.44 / 0.615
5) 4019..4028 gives -0.24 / 1.15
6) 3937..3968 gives 0.02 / 0.905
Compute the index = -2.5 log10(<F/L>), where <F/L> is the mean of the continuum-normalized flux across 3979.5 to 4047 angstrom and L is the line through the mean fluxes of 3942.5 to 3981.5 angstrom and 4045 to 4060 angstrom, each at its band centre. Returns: -0.09 mag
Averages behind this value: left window 0.826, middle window 1.1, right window 1.16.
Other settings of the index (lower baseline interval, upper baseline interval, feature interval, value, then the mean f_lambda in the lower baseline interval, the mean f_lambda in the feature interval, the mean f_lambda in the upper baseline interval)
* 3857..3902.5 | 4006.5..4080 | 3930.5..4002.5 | 0.19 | 0.931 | 0.872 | 1.13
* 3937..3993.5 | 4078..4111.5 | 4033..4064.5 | -0.18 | 0.867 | 1.12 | 0.999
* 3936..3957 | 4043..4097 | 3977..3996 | 0.00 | 0.911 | 0.971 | 1.11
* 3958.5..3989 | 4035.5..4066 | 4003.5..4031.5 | -0.16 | 0.819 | 1.15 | 1.13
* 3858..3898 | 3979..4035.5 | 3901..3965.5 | 0.09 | 0.94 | 0.925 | 1.09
